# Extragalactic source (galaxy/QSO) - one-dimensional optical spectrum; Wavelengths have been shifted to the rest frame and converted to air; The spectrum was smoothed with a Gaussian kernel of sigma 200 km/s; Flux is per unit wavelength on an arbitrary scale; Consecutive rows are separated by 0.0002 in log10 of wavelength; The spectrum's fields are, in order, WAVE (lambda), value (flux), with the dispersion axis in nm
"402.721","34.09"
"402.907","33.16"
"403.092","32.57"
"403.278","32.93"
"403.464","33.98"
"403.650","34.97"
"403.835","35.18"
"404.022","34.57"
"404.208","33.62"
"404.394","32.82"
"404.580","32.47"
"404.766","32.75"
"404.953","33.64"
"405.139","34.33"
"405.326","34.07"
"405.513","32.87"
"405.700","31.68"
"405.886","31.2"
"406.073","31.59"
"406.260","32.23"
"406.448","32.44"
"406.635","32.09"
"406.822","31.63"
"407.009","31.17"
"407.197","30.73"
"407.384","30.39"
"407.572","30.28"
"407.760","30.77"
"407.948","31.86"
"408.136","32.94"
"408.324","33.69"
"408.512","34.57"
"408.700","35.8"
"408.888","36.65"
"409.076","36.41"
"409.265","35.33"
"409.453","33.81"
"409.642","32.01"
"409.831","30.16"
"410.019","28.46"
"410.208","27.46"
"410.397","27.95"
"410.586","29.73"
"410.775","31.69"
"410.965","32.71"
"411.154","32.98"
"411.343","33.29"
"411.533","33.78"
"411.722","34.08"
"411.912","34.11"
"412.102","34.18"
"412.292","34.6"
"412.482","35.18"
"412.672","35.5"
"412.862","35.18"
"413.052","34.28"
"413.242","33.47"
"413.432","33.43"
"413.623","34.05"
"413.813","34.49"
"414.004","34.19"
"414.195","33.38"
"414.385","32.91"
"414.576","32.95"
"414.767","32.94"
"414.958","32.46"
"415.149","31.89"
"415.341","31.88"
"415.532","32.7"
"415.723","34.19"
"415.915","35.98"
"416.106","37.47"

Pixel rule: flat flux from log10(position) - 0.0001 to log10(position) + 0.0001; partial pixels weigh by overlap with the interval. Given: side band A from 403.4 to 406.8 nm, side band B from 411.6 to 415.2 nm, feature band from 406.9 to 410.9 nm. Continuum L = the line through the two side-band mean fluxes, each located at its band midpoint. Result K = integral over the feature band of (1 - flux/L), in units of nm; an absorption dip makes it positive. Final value 0.175 nm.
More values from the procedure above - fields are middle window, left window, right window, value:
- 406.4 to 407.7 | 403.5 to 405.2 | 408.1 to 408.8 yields 0.11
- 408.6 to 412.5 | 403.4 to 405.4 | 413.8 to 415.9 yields 0.07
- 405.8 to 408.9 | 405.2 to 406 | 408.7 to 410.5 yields 0.01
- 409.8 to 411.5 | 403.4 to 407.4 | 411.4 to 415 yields 0.15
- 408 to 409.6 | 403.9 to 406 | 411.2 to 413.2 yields -0.05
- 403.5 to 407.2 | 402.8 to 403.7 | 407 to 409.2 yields 0.04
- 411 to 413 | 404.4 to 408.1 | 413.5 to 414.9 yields -0.07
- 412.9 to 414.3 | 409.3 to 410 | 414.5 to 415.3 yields -0.07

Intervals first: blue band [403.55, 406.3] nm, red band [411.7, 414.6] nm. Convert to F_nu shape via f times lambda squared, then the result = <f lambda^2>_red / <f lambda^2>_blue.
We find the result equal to 1.07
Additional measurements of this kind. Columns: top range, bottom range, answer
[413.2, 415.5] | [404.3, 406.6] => 1.06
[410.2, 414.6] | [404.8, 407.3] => 1.06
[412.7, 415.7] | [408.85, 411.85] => 1.06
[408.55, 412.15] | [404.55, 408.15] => 1.04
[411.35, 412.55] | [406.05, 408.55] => 1.10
